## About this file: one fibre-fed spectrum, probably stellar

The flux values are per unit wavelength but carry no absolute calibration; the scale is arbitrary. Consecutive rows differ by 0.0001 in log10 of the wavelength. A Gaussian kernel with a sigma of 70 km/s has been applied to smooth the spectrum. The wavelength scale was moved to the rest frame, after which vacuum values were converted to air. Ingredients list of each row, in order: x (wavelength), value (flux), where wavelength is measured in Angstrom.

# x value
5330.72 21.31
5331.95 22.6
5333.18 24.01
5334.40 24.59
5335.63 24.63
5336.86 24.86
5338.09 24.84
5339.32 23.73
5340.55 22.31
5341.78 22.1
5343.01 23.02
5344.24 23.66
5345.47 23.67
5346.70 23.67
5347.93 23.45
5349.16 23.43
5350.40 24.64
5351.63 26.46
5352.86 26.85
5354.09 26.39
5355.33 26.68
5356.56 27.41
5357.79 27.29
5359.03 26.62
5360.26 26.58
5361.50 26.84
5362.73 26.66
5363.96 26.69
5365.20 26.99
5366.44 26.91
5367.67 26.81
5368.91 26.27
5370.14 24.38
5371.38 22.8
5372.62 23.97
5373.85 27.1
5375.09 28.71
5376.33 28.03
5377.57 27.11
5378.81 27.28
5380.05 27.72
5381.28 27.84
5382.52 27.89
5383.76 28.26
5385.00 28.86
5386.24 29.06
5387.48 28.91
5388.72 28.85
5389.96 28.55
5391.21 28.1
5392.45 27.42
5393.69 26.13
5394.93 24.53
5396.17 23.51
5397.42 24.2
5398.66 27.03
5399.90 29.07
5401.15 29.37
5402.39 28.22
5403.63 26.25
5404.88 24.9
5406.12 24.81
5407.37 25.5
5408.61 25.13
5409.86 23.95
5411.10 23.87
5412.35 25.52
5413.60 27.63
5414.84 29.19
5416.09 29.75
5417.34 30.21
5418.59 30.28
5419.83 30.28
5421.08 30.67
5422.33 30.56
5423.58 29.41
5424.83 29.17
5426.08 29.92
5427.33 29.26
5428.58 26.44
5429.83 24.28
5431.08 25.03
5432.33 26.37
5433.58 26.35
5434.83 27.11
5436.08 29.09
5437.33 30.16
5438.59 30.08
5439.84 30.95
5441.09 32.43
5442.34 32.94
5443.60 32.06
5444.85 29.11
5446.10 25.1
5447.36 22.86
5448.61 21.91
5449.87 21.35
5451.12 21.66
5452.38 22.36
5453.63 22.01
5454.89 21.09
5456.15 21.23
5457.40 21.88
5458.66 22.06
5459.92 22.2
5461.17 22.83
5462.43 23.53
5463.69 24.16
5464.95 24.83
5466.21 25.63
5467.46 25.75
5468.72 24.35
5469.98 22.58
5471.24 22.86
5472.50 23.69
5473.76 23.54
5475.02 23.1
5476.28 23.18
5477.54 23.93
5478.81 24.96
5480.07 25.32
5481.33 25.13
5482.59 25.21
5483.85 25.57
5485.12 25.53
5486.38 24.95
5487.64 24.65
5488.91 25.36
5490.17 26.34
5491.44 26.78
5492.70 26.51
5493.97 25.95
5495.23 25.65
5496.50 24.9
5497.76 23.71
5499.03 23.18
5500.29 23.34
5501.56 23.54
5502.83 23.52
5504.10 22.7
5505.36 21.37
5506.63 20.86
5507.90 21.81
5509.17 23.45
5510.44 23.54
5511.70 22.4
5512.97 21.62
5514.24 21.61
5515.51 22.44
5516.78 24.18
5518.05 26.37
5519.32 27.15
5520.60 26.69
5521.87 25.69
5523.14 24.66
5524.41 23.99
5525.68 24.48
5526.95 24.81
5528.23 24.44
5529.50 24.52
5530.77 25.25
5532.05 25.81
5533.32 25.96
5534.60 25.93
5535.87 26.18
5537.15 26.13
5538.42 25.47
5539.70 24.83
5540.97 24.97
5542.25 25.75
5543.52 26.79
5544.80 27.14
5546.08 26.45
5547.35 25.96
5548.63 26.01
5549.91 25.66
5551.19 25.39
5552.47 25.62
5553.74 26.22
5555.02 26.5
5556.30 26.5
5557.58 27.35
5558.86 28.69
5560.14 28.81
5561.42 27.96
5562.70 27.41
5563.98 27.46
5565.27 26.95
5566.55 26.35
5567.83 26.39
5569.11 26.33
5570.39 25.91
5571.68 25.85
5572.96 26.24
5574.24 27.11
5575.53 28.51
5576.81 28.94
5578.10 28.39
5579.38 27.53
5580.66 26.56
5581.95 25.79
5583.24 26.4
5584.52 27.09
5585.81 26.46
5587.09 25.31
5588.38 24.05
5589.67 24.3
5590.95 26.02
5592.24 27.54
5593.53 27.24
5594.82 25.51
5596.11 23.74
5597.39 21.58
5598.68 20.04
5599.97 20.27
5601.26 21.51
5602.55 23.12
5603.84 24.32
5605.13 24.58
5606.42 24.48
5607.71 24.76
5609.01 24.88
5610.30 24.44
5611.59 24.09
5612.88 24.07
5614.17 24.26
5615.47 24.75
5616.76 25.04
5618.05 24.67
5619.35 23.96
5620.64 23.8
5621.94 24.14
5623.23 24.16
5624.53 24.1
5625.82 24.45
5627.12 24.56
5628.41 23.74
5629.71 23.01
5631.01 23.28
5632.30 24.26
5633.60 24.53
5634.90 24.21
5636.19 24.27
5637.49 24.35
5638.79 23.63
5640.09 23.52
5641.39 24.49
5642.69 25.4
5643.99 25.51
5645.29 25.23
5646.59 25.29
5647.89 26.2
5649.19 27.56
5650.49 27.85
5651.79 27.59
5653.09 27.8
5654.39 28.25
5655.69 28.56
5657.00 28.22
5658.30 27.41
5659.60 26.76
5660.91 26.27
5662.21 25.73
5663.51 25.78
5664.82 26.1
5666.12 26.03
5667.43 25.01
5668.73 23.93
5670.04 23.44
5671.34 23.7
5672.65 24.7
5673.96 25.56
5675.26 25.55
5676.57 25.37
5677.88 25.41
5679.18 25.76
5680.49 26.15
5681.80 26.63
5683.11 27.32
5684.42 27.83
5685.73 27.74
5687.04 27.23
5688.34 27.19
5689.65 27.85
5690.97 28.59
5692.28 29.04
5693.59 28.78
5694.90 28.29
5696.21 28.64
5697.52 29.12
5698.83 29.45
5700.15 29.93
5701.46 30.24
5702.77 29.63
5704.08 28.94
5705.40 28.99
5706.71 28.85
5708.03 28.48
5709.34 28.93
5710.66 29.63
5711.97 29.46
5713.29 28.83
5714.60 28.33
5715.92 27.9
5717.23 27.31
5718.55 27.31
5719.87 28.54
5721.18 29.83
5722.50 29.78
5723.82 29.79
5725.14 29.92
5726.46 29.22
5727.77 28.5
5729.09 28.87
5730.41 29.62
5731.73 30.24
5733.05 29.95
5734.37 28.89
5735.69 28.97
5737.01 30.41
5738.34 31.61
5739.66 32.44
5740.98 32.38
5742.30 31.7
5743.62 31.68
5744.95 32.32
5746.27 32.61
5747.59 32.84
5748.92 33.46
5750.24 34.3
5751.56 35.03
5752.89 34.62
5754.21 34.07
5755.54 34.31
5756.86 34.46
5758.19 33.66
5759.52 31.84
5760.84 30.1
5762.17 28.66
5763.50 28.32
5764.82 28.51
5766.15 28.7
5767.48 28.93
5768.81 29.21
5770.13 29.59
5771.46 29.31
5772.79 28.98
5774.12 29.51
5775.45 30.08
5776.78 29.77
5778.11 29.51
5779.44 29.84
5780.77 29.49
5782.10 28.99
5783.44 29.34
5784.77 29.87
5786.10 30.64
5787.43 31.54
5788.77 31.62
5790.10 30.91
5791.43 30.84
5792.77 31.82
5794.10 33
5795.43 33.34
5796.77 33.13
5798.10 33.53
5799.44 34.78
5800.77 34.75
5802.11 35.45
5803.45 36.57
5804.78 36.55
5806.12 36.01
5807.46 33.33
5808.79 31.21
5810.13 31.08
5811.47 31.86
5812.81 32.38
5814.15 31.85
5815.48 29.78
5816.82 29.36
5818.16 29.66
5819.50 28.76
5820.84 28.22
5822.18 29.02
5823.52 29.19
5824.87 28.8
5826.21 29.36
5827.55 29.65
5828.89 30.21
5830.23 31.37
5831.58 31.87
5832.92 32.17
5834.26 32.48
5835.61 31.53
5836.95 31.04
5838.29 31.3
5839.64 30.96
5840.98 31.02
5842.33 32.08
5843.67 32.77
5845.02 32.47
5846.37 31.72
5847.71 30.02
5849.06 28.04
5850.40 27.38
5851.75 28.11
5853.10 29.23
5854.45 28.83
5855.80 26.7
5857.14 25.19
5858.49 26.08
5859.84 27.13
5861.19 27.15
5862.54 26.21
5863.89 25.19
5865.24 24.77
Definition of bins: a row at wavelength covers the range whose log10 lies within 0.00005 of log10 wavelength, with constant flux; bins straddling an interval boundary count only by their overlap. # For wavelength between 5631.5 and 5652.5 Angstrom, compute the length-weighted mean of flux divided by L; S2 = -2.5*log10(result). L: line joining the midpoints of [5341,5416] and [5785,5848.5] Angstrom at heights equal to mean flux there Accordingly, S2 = 0.172 mag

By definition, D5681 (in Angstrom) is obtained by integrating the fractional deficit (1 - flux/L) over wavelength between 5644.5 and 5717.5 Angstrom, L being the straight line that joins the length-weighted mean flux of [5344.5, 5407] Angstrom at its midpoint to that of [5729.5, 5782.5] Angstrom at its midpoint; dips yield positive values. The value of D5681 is 6.74 Angstrom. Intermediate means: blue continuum 26.6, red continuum 31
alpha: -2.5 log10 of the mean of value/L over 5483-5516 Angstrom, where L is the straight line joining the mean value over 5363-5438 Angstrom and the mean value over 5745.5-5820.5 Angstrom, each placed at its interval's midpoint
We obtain 0.19 mag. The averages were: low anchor 27.3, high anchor 31.6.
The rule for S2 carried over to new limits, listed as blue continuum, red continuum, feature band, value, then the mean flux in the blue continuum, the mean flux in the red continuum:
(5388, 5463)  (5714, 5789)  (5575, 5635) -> 0.163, 26.6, 30.5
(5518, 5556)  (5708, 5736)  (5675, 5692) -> 0.057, 25.7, 29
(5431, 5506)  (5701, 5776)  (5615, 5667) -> 0.122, 24.9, 30.3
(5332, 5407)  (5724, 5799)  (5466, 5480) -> 0.145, 26.1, 31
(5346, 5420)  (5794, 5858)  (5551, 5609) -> 0.114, 26.8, 31.2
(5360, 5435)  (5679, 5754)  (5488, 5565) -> 0.123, 27.2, 29.6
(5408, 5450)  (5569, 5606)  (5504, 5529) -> 0.120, 28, 25.4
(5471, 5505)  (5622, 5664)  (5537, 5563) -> -0.065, 24.6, 25.5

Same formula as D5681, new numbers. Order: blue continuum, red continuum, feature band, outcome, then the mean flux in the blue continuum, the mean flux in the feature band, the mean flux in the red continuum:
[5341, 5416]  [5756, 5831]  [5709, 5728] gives 0.80 Angstrom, 26.3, 28.9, 31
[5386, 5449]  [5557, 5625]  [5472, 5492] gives 1.51 Angstrom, 27.7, 24.8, 25.5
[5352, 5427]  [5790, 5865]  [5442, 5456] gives 1.64 Angstrom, 27.3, 24.5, 30.7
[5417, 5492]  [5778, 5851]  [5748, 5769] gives -0.92 Angstrom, 25.8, 31.8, 31.4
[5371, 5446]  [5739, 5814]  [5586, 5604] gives 3.55 Angstrom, 27.8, 24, 31.8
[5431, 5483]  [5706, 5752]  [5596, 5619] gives 3.56 Angstrom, 25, 23.6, 30.2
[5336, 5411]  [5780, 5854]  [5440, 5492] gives 4.98 Angstrom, 26.1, 24.6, 31.3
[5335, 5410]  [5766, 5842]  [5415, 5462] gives 0.18 Angstrom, 26.1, 26.8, 31.1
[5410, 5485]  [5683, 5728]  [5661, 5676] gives 1.72 Angstrom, 26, 25.1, 28.8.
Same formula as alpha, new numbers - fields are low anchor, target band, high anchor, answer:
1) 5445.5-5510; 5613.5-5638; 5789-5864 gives 0.11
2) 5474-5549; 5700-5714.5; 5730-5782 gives 0.02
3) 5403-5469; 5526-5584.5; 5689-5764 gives 0.06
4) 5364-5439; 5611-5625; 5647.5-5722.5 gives 0.13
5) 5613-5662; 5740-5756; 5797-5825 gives -0.13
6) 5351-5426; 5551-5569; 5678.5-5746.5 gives 0.05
